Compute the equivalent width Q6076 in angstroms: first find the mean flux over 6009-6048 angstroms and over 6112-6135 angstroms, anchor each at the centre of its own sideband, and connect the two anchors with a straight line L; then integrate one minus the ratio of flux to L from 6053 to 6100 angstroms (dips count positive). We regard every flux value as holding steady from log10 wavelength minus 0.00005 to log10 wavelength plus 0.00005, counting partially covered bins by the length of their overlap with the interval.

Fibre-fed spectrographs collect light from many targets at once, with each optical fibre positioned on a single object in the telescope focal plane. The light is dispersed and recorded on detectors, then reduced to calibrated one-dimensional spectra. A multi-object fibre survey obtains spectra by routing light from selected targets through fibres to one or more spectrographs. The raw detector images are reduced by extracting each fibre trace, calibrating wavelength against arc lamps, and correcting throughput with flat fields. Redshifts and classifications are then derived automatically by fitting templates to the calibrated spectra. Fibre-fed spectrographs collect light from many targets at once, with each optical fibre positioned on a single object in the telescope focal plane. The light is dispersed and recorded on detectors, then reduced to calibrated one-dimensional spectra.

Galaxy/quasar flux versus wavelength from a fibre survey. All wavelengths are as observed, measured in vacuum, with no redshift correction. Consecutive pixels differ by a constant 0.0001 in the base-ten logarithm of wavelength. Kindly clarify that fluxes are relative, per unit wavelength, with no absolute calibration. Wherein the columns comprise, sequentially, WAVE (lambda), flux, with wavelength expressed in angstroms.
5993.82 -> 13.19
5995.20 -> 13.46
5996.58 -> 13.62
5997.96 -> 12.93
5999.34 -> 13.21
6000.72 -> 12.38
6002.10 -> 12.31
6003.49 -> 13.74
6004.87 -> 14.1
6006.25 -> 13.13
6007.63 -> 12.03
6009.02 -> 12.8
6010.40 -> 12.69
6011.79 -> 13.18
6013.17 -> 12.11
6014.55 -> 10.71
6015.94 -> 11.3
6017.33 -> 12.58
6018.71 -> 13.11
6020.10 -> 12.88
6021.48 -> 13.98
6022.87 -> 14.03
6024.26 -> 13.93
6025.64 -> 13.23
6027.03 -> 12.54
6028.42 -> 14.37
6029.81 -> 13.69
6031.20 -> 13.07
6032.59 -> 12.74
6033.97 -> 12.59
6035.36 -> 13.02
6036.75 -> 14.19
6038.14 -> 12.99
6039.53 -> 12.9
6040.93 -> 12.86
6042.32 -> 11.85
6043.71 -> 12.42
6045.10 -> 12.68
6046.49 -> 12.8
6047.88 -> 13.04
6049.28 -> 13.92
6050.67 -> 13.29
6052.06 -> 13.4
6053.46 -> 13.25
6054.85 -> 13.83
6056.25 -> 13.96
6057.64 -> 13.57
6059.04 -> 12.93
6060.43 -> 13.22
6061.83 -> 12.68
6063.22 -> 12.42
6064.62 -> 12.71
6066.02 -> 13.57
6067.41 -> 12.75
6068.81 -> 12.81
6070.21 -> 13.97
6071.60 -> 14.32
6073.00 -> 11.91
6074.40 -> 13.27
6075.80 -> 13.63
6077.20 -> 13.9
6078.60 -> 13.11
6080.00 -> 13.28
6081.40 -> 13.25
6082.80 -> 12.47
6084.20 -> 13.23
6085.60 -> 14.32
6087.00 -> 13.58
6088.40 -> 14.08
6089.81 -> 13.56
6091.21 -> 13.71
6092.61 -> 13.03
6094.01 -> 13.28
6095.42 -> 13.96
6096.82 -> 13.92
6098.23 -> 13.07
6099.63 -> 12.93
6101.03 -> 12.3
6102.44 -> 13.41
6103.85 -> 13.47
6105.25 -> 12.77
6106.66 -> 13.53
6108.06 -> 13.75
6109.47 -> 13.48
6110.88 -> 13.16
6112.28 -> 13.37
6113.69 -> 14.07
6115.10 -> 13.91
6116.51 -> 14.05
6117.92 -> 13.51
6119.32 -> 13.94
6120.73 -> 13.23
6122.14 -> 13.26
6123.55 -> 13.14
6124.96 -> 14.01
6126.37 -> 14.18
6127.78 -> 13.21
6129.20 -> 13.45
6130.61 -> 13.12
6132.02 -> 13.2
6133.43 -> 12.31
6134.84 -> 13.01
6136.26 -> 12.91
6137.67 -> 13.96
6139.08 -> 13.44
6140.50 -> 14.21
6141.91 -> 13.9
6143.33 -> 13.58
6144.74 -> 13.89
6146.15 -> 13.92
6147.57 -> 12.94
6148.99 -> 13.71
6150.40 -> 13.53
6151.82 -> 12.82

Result -0.5 angstroms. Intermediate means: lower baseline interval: 12.9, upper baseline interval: 13.5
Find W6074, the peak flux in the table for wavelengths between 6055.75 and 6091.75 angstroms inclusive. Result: 14.32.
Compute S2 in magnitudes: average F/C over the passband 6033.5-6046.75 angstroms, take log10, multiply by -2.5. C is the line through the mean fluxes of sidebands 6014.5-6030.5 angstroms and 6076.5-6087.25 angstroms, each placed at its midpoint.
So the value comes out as 0.03 mag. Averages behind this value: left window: 13.1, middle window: 12.8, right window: 13.4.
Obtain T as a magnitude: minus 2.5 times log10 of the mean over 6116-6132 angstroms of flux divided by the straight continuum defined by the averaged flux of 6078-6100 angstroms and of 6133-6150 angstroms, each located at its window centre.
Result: 0.00 mag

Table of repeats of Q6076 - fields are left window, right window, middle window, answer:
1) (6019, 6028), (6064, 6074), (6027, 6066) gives 0.52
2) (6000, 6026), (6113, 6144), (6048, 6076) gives -0.26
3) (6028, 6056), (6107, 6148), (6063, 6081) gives 0.07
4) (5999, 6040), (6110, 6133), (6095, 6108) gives 0.15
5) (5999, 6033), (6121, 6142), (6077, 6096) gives -0.35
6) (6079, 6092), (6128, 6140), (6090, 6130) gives -0.40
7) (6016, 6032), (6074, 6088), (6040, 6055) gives 0.40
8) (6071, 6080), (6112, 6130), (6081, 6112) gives 0.22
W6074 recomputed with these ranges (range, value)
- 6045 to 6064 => 13.96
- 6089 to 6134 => 14.18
